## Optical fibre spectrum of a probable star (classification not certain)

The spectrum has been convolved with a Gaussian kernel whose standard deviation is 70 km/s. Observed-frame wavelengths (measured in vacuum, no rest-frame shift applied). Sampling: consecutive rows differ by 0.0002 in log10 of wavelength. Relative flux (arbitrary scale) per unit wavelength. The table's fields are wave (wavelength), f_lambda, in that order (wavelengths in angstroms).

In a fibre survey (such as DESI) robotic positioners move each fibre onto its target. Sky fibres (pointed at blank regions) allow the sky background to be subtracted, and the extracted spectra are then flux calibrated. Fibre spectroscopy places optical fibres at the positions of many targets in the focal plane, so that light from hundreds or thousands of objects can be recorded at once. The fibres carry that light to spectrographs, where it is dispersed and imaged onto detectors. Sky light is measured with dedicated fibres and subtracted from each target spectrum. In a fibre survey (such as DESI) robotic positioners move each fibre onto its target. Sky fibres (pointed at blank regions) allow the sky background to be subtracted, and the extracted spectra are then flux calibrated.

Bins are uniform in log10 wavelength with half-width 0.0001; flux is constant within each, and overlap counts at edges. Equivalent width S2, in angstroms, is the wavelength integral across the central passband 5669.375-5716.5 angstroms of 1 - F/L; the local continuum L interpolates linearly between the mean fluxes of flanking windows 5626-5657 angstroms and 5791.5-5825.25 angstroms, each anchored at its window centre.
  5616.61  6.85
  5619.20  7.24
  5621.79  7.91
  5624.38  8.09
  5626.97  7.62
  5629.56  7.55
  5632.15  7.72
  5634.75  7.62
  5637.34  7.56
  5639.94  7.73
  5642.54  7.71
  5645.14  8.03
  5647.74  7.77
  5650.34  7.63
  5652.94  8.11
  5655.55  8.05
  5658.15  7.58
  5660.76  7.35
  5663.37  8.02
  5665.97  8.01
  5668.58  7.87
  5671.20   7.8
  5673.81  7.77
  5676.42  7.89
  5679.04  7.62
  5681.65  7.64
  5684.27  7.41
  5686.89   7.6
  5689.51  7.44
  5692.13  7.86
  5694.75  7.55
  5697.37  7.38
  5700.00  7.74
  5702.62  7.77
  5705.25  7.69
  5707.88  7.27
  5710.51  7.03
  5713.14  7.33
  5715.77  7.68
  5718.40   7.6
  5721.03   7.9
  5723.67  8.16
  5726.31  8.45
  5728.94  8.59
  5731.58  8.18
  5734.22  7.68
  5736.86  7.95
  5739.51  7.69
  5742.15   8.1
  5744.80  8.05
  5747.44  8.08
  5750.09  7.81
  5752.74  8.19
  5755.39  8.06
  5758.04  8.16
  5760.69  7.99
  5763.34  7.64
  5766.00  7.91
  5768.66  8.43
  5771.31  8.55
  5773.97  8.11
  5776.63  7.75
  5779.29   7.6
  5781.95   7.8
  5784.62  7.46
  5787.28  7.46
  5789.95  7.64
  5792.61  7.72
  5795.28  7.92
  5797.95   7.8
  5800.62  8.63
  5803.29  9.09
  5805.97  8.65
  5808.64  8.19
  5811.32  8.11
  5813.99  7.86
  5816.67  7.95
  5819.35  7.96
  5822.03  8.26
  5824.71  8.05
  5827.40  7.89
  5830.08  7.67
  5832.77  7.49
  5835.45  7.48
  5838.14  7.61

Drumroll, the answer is 1.8 angstroms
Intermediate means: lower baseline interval 7.76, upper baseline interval 8.17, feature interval 7.58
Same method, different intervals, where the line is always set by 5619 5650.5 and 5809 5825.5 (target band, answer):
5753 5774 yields -0.4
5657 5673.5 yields 0.0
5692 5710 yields 0.6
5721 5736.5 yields -0.6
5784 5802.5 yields 0.3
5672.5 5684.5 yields 0.2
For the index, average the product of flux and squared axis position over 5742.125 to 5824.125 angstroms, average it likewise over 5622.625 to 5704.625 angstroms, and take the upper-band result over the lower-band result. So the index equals 1.08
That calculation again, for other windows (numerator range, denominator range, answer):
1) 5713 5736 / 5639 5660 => 1.05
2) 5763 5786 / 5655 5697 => 1.06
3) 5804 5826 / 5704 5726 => 1.11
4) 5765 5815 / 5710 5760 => 1.03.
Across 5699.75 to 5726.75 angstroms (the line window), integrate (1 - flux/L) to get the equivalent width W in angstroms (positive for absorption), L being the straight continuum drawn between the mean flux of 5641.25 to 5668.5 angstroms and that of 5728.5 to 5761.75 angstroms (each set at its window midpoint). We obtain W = 0.99 angstroms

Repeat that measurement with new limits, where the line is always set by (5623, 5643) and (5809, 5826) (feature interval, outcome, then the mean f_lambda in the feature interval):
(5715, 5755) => -0.6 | 8.01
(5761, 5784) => 0.0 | 7.96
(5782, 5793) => 0.6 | 7.58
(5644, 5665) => -0.2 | 7.82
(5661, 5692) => 0.2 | 7.72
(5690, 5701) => 0.3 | 7.62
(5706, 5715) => 0.7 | 7.27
